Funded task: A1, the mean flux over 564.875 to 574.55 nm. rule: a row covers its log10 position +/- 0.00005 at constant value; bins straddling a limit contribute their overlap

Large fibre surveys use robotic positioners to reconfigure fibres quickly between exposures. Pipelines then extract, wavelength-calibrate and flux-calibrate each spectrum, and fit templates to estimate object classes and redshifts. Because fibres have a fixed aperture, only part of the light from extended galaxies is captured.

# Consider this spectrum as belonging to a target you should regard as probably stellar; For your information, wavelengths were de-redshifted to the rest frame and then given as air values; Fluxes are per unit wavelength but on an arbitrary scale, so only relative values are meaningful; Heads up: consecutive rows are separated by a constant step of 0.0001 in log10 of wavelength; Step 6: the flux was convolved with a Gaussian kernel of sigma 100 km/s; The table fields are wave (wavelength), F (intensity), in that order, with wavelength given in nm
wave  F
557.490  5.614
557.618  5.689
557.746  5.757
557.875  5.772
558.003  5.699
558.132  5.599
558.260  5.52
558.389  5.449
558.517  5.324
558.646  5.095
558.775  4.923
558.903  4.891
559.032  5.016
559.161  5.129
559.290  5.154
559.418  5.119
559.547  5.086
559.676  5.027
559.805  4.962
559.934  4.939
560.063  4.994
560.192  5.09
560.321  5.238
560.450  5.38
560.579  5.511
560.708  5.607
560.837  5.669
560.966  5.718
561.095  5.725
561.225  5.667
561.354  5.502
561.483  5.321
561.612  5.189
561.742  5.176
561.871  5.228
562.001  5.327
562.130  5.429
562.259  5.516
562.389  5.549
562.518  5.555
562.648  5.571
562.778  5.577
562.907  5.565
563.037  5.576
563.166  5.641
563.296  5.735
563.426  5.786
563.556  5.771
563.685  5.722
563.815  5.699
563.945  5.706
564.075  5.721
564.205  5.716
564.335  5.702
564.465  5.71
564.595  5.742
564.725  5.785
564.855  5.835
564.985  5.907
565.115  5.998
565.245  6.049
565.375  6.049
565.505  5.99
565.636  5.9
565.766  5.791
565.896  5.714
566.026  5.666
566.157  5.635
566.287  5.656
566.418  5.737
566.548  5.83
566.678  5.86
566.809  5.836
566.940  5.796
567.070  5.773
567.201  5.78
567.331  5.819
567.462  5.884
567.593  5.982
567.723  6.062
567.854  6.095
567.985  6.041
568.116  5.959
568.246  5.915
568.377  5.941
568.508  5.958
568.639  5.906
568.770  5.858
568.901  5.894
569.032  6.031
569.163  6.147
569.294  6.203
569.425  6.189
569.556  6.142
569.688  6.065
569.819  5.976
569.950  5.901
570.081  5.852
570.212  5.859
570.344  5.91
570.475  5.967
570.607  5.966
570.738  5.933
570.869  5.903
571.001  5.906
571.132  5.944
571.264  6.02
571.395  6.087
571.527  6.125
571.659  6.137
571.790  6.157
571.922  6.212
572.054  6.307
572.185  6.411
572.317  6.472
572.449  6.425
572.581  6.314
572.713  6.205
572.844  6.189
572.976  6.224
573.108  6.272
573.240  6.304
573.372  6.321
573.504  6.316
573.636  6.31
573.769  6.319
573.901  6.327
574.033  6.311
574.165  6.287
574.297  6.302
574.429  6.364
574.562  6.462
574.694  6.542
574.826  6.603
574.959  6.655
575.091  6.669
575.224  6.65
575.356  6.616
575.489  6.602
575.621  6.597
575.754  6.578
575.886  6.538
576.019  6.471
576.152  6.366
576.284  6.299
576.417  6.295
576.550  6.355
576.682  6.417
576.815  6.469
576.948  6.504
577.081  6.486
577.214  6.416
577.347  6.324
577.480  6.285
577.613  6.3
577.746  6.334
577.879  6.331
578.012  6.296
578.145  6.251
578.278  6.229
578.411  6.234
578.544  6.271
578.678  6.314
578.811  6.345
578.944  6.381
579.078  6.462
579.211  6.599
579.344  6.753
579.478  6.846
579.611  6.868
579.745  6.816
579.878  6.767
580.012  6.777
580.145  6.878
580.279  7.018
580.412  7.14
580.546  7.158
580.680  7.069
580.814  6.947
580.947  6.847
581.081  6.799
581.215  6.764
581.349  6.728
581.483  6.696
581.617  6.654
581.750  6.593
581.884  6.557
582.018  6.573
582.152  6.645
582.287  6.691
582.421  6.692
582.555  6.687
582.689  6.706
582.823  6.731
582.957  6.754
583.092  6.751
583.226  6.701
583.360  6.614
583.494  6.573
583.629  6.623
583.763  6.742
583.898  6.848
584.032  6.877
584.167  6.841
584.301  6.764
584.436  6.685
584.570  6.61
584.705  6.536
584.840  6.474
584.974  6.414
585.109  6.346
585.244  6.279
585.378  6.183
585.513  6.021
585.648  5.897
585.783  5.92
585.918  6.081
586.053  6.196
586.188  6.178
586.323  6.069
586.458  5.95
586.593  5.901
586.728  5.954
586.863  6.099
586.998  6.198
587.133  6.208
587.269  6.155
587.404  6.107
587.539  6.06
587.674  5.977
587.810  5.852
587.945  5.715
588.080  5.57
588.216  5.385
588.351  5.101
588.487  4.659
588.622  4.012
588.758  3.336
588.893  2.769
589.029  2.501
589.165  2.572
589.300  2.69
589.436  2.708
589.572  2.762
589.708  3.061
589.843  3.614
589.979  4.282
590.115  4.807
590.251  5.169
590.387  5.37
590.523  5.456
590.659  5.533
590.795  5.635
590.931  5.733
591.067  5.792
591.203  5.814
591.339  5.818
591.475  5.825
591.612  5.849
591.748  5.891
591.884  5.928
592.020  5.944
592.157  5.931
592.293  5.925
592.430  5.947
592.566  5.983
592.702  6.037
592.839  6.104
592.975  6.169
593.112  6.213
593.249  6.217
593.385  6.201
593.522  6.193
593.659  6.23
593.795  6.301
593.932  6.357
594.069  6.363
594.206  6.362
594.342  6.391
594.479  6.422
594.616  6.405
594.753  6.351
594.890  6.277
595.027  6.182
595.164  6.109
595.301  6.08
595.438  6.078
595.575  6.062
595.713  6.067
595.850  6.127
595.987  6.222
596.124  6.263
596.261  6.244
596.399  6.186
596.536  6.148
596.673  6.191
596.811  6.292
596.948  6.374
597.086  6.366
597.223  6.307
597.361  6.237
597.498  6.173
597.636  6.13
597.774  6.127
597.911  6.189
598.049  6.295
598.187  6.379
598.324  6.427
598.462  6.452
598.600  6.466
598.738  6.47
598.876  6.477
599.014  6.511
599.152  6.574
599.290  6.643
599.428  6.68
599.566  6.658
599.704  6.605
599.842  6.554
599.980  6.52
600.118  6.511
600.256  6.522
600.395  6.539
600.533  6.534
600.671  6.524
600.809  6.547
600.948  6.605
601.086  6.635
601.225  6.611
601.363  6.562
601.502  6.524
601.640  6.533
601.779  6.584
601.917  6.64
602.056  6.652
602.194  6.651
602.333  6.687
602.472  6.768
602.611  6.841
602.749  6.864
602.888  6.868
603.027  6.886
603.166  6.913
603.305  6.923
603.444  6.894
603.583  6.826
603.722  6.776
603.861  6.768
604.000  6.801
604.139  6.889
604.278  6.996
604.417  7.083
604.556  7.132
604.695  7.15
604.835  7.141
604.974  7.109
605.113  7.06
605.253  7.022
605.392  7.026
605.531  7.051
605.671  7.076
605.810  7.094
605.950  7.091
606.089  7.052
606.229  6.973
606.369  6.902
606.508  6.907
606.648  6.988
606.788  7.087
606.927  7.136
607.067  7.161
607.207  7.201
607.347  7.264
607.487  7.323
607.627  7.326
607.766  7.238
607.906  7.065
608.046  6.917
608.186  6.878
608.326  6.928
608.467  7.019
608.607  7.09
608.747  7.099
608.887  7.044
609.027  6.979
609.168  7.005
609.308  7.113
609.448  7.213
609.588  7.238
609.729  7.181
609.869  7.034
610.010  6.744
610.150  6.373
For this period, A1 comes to 6.04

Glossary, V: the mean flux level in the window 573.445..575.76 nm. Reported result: 6.47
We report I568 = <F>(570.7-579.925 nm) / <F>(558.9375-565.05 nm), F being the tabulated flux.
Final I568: 1.16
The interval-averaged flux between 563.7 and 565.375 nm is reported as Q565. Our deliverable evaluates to 5.8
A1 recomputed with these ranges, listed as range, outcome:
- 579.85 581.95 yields 6.84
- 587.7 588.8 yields 5.03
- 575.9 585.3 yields 6.6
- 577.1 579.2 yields 6.33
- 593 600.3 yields 6.32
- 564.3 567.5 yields 5.82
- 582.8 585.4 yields 6.62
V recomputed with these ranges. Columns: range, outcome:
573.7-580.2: 6.47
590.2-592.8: 5.78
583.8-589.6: 5.54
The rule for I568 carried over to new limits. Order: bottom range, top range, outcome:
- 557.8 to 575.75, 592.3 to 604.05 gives 1.10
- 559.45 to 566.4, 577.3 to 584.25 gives 1.19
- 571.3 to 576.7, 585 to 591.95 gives 0.82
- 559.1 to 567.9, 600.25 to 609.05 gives 1.23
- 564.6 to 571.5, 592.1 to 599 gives 1.05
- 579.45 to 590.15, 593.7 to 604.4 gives 1.09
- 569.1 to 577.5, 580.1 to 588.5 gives 1.02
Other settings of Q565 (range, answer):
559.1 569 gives 5.64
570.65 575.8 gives 6.32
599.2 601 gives 6.57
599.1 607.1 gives 6.82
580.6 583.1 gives 6.73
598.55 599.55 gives 6.55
